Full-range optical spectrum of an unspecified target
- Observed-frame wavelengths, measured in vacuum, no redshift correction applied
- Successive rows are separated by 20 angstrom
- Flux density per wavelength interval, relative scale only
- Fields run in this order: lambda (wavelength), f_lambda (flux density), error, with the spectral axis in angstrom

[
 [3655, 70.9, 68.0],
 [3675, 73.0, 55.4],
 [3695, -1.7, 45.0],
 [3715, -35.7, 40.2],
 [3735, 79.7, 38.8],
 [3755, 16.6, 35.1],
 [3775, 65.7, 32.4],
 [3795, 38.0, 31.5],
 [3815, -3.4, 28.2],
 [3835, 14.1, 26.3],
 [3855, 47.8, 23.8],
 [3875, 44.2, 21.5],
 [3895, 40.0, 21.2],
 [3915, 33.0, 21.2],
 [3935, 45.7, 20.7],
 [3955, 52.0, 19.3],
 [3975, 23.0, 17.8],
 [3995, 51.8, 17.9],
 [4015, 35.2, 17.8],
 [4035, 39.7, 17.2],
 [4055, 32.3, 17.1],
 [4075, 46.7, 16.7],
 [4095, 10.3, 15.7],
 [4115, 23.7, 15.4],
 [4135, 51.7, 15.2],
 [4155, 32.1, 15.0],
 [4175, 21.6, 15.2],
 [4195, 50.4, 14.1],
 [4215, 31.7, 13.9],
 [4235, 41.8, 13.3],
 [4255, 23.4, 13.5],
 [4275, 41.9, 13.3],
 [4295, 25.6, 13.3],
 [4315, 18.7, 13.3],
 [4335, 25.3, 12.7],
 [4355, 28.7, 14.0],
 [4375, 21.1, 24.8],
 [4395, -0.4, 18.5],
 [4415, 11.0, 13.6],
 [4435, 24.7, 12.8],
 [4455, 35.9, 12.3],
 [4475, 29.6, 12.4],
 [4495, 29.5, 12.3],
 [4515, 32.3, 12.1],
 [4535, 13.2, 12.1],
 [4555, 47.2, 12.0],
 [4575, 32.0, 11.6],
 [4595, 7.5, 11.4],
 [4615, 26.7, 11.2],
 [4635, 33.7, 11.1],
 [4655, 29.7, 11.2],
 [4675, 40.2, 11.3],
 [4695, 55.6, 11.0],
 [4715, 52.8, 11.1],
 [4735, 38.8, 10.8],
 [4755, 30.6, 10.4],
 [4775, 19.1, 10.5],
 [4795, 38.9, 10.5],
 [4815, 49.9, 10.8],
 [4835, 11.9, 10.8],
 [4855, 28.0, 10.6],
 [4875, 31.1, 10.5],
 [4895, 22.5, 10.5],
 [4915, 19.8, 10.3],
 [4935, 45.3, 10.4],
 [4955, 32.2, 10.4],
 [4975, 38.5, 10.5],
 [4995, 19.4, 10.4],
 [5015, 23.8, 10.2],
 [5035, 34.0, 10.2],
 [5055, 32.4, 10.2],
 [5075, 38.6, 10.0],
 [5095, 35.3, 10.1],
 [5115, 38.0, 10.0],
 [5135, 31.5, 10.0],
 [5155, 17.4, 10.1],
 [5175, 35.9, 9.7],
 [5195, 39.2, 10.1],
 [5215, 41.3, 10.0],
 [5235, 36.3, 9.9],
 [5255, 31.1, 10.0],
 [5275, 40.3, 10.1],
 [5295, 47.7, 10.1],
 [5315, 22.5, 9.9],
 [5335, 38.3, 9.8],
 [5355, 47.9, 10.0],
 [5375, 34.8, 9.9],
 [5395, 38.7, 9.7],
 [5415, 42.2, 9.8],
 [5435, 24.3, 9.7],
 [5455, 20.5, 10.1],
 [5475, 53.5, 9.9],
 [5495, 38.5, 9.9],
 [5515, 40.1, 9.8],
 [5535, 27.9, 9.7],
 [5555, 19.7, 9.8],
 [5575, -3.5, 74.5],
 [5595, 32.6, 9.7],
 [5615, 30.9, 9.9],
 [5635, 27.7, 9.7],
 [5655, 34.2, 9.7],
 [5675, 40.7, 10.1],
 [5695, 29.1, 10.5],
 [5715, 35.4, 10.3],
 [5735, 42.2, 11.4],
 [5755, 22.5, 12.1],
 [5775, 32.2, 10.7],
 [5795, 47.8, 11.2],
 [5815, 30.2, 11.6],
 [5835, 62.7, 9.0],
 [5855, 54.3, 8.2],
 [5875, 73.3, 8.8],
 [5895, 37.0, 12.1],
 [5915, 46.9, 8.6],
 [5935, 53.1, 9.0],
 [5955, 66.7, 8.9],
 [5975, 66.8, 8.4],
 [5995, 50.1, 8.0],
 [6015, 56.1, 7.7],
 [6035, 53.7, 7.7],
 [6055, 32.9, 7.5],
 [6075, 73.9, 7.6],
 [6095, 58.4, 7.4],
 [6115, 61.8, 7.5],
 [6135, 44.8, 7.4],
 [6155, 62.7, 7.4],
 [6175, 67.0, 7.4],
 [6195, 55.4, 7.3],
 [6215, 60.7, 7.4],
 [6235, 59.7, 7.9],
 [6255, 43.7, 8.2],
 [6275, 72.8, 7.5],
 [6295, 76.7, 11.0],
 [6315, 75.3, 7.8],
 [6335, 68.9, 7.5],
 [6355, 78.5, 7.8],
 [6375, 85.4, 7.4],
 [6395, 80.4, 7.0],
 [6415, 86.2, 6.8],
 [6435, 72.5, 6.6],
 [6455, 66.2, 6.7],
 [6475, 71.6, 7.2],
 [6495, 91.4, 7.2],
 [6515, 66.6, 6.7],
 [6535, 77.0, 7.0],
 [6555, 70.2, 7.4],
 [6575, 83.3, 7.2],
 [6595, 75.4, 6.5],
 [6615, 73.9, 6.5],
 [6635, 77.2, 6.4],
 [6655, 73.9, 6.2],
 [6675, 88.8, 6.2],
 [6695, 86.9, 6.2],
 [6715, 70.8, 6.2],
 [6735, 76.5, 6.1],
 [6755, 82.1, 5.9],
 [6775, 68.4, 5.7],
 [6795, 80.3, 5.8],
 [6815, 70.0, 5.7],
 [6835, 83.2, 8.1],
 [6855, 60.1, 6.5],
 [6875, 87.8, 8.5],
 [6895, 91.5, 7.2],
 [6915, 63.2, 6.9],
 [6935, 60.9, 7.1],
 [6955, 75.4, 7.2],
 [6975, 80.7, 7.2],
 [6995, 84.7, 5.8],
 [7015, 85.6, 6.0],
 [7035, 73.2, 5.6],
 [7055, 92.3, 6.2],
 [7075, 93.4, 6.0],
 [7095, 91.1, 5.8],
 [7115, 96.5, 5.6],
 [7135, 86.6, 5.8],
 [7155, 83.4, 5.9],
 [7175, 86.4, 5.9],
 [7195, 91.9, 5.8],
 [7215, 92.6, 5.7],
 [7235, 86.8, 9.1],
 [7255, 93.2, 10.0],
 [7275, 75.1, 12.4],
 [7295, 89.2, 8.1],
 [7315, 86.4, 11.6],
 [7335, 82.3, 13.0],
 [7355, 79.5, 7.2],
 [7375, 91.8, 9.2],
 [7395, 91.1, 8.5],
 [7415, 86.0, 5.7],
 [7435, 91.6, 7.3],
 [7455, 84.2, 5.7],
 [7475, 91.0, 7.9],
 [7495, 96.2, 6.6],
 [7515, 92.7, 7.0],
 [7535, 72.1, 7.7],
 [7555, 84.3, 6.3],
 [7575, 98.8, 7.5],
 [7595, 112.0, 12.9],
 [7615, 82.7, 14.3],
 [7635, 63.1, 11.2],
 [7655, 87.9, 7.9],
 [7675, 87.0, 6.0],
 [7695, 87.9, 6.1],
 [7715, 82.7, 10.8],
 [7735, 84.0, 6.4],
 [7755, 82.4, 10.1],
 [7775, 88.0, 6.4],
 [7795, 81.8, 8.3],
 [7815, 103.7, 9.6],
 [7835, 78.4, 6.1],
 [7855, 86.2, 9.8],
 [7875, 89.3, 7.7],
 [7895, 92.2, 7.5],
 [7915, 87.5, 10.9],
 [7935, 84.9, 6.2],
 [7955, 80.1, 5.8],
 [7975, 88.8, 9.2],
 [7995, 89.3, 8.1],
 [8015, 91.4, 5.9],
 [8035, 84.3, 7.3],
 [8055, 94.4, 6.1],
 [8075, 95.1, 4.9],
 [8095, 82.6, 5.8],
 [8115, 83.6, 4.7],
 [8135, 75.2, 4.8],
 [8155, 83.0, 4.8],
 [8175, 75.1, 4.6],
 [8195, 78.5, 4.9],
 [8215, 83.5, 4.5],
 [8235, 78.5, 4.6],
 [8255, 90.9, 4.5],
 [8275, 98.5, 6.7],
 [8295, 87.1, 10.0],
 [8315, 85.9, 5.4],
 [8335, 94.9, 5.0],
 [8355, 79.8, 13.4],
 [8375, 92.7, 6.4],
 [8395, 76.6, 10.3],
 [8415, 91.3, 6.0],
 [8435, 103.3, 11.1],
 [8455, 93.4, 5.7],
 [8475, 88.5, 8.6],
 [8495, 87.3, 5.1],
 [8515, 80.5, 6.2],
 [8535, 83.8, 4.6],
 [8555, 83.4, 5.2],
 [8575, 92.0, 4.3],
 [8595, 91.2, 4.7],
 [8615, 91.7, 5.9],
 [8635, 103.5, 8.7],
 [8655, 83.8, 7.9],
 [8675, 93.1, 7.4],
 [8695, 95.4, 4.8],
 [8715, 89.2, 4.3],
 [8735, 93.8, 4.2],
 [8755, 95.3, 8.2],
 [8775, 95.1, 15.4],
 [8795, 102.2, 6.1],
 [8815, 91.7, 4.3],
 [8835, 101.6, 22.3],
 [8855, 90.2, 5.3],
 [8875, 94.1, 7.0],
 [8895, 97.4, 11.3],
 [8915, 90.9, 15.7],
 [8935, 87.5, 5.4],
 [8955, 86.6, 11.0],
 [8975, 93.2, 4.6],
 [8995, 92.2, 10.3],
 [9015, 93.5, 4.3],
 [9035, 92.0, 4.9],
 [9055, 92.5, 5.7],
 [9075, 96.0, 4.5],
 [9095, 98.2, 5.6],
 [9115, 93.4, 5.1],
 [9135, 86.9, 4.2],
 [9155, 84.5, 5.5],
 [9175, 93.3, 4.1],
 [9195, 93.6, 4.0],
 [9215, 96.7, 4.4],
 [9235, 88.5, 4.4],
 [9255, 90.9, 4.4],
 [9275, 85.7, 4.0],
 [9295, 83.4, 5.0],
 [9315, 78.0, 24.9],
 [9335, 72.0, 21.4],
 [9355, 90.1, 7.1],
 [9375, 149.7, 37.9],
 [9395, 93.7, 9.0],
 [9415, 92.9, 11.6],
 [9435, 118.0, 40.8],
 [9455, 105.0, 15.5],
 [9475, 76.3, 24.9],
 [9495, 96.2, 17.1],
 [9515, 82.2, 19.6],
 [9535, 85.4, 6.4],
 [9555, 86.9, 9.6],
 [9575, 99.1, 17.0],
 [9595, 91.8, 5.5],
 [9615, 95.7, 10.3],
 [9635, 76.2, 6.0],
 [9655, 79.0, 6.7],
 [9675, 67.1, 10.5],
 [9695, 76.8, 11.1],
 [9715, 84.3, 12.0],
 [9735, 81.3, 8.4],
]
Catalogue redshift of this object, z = 0.58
